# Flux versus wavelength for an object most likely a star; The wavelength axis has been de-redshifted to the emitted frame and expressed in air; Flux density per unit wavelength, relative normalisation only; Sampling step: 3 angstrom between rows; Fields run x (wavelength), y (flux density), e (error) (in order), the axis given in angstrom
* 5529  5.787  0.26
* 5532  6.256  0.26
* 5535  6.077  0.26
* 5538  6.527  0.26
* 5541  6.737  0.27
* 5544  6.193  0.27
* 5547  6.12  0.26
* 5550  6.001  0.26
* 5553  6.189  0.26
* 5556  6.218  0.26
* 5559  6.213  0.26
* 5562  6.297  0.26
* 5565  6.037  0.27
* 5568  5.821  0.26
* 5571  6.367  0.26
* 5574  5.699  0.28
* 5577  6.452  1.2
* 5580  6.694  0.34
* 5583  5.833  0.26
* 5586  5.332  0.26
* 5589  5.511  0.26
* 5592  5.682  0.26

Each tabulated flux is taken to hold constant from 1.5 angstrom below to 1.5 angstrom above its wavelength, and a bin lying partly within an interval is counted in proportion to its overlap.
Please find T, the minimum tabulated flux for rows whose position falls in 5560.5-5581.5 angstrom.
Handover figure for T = 5.699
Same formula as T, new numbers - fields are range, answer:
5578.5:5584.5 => 5.833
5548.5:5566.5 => 6.001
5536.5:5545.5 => 6.193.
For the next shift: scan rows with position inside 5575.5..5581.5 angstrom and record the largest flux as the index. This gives 6.694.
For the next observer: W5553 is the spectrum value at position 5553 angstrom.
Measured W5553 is 6.189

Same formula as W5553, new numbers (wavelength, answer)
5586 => 5.332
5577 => 6.452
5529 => 5.787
